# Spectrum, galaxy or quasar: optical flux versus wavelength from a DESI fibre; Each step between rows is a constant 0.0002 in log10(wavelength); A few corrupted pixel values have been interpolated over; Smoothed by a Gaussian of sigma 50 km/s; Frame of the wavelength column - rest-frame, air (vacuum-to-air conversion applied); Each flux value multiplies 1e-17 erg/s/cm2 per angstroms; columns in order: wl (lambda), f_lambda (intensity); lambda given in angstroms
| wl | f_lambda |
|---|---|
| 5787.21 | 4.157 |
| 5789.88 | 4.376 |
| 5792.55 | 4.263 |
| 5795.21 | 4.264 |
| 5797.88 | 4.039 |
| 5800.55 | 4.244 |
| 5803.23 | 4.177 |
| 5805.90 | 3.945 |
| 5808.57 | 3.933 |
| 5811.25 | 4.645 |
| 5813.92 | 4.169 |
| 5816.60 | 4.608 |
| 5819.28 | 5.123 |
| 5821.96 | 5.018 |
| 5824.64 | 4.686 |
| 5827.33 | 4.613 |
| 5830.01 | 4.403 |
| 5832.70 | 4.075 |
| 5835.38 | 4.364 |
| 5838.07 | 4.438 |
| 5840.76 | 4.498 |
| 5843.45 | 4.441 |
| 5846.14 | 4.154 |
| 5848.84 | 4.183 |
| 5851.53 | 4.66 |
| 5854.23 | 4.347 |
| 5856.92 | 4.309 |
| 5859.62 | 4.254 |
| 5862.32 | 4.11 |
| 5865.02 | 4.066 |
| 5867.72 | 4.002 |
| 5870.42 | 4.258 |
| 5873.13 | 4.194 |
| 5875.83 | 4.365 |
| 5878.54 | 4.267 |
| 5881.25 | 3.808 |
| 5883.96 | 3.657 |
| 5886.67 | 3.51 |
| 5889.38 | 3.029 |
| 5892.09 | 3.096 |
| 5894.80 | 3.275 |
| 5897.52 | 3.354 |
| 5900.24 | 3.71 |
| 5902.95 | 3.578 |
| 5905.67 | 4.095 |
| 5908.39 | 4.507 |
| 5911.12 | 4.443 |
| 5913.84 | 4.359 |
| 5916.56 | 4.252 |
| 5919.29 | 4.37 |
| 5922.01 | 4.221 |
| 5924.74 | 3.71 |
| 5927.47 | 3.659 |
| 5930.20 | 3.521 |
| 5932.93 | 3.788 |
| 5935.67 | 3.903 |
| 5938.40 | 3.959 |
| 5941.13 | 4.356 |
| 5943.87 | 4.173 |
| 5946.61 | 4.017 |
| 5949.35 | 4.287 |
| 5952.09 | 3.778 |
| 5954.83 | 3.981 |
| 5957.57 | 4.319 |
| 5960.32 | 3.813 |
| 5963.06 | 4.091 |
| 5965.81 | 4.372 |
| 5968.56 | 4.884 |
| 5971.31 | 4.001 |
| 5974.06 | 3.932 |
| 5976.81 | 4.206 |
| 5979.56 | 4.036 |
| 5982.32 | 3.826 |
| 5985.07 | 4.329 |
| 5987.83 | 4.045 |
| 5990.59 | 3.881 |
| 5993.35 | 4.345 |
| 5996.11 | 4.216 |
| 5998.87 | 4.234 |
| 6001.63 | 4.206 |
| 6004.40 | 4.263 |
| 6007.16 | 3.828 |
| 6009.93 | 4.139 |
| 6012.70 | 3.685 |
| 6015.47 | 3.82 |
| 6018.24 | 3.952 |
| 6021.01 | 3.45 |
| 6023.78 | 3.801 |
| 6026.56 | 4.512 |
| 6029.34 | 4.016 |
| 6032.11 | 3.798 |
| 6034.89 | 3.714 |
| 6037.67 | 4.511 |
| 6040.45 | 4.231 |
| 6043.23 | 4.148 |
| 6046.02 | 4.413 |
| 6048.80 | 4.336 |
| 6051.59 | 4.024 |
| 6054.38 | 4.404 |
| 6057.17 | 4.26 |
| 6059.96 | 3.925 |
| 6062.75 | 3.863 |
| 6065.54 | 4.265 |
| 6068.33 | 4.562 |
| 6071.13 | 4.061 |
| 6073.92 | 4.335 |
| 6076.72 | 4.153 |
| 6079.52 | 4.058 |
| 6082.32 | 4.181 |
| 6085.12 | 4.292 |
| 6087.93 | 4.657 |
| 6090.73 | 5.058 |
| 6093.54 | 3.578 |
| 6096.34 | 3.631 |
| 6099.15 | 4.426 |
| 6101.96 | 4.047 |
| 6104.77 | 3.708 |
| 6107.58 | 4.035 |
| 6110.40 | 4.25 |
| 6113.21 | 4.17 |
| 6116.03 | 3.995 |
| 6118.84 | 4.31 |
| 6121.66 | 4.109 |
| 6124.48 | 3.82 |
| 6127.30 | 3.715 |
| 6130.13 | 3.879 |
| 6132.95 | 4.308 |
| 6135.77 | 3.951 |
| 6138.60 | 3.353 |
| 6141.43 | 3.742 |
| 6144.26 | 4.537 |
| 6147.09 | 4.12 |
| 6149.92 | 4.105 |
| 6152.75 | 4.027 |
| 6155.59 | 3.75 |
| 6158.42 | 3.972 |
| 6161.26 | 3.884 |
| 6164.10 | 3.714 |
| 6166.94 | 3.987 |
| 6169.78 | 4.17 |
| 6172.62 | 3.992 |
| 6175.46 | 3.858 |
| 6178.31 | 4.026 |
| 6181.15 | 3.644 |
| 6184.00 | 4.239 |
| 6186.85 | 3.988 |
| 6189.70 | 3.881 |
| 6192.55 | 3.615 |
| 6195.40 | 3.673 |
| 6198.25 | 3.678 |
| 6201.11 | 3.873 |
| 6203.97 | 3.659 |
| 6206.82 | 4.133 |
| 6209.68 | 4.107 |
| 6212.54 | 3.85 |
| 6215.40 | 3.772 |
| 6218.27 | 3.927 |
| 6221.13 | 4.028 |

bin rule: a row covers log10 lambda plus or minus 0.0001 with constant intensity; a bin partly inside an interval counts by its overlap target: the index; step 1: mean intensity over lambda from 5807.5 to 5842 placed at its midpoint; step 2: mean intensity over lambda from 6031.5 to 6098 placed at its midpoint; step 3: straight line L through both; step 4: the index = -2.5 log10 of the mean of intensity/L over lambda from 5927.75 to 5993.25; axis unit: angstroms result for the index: 0.07 mag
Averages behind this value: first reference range 4.51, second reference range 4.19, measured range 4.06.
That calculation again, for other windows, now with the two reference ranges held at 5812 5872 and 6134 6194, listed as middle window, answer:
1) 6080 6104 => -0.05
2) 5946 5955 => 0.06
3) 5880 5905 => 0.24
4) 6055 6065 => 0.00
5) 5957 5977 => 0.01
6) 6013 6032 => 0.06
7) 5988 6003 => 0.00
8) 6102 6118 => -0.01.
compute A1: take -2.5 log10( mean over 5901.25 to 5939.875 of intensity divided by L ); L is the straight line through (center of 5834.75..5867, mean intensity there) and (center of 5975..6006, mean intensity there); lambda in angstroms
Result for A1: 0.053 mag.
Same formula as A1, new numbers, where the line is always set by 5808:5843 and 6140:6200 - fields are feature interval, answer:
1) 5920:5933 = 0.14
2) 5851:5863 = 0.03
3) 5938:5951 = 0.04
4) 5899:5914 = 0.07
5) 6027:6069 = -0.01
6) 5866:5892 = 0.15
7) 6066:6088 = -0.05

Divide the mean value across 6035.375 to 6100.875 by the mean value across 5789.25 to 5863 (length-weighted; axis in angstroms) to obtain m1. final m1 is 0.97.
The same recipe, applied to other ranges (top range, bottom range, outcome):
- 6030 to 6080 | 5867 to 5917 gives 1.08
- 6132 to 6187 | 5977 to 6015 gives 0.97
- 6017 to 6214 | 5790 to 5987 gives 0.98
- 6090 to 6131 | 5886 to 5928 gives 1.05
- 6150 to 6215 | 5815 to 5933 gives 0.95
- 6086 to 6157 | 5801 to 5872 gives 0.93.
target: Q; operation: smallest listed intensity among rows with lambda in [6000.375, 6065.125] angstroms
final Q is 3.45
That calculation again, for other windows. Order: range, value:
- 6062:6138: 3.578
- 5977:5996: 3.826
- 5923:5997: 3.521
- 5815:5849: 4.075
